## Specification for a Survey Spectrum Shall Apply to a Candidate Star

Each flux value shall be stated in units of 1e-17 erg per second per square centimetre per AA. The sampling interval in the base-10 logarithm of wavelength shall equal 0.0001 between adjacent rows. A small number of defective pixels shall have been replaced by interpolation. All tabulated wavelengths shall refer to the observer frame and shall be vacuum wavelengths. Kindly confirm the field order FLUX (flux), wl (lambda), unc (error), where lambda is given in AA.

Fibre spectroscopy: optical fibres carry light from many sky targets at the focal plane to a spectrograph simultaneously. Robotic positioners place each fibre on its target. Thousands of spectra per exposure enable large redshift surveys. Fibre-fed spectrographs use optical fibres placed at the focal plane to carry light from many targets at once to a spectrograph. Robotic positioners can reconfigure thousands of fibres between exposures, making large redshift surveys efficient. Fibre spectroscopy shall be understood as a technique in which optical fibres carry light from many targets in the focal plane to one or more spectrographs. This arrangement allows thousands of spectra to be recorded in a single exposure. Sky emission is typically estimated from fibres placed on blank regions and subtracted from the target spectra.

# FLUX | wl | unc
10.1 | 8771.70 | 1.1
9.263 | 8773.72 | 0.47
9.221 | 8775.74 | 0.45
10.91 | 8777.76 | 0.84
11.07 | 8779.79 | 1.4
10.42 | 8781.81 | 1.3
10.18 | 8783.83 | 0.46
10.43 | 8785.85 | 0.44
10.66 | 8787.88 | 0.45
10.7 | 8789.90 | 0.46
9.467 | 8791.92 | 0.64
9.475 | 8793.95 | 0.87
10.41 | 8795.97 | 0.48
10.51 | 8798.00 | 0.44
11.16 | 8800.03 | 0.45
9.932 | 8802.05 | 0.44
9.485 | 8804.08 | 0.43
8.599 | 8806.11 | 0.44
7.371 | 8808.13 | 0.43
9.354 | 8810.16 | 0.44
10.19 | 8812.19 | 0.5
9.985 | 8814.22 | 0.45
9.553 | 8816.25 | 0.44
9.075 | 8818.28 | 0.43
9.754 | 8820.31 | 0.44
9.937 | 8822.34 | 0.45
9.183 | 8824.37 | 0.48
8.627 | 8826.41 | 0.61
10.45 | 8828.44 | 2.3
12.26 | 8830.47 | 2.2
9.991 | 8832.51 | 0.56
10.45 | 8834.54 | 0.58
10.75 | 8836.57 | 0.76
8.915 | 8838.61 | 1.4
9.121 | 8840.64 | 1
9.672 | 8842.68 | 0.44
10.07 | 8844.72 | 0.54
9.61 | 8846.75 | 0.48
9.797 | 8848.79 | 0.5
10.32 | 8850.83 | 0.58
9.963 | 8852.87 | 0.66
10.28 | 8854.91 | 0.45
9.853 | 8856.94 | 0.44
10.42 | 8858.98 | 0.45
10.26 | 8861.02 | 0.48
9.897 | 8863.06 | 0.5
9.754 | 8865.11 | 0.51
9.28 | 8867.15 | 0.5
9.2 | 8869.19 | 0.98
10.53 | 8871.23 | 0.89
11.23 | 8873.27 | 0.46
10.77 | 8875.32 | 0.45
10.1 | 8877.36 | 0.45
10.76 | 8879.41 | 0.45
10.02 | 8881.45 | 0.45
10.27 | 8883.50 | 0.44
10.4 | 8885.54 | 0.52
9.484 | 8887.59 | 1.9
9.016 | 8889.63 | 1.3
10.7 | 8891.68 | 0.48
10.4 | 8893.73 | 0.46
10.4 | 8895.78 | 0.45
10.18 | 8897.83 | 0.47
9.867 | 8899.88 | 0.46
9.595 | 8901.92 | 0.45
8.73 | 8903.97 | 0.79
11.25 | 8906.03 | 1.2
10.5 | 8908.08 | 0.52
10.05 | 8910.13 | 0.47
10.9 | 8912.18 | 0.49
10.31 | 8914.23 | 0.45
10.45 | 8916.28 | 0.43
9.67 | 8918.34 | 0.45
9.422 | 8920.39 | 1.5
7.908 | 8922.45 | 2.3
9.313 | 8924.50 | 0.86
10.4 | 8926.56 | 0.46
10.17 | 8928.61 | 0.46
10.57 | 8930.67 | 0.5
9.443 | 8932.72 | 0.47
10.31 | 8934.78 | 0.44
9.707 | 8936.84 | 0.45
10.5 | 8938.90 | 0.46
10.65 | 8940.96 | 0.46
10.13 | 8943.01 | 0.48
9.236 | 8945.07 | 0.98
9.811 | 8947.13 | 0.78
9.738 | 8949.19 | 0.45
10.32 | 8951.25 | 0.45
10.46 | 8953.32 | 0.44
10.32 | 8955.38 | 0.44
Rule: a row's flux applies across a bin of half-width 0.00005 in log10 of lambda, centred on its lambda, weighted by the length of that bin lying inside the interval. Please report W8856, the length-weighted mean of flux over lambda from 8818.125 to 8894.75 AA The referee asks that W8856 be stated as 10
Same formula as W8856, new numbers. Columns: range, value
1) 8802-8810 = 8.77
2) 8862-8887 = 10.2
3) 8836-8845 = 9.62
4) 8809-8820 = 9.61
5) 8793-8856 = 9.82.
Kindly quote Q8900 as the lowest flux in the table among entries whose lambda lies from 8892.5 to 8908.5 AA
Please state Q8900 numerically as 8.73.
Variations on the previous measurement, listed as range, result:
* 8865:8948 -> 7.908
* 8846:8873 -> 9.2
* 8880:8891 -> 9.016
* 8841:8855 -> 9.61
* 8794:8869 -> 7.371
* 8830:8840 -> 8.915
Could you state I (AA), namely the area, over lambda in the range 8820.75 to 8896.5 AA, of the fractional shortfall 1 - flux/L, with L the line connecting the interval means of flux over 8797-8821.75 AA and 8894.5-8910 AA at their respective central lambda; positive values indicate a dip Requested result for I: -1.6 AA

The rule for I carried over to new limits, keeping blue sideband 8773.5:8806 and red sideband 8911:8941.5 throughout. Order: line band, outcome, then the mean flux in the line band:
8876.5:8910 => -0.3 AA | 10.1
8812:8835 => 0.4 AA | 9.93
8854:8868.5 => 0.2 AA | 9.95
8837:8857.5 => 0.6 AA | 9.79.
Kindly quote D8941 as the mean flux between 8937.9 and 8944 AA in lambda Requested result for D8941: 10.4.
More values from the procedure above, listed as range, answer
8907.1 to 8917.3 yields 10.5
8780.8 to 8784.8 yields 10.3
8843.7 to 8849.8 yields 9.83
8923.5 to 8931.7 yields 10.1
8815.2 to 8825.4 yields 9.5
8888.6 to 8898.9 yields 10.1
